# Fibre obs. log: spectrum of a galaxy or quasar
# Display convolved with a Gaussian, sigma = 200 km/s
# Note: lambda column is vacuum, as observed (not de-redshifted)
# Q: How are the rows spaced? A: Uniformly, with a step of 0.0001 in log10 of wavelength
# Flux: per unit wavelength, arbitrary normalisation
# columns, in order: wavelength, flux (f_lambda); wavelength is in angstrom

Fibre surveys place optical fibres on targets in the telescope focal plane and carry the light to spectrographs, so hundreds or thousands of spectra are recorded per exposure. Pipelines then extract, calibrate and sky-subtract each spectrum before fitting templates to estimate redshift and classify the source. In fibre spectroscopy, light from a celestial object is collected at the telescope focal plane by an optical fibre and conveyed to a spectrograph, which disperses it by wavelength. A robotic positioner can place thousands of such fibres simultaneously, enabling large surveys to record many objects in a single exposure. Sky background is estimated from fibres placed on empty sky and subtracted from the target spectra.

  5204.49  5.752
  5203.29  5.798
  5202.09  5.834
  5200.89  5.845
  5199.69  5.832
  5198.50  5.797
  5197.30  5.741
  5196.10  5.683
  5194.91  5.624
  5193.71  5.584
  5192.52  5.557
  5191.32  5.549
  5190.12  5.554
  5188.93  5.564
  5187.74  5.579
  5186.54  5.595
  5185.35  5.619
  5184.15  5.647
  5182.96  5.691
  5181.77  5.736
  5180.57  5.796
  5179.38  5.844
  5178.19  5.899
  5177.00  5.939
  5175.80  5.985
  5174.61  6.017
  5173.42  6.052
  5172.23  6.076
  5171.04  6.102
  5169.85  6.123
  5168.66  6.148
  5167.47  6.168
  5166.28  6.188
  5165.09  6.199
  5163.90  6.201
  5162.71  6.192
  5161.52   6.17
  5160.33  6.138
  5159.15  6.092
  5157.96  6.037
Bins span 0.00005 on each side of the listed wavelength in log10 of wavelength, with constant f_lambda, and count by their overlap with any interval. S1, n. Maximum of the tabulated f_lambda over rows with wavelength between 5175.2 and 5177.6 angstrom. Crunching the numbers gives 5.985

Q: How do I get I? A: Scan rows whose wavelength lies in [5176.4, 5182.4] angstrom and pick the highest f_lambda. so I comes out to 5.939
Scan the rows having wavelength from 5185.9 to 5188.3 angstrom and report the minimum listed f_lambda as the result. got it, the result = 5.579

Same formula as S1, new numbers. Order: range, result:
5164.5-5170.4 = 6.199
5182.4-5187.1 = 5.691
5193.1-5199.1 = 5.797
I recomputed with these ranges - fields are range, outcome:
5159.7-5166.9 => 6.201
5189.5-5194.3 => 5.584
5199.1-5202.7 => 5.845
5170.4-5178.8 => 6.102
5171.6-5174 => 6.076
